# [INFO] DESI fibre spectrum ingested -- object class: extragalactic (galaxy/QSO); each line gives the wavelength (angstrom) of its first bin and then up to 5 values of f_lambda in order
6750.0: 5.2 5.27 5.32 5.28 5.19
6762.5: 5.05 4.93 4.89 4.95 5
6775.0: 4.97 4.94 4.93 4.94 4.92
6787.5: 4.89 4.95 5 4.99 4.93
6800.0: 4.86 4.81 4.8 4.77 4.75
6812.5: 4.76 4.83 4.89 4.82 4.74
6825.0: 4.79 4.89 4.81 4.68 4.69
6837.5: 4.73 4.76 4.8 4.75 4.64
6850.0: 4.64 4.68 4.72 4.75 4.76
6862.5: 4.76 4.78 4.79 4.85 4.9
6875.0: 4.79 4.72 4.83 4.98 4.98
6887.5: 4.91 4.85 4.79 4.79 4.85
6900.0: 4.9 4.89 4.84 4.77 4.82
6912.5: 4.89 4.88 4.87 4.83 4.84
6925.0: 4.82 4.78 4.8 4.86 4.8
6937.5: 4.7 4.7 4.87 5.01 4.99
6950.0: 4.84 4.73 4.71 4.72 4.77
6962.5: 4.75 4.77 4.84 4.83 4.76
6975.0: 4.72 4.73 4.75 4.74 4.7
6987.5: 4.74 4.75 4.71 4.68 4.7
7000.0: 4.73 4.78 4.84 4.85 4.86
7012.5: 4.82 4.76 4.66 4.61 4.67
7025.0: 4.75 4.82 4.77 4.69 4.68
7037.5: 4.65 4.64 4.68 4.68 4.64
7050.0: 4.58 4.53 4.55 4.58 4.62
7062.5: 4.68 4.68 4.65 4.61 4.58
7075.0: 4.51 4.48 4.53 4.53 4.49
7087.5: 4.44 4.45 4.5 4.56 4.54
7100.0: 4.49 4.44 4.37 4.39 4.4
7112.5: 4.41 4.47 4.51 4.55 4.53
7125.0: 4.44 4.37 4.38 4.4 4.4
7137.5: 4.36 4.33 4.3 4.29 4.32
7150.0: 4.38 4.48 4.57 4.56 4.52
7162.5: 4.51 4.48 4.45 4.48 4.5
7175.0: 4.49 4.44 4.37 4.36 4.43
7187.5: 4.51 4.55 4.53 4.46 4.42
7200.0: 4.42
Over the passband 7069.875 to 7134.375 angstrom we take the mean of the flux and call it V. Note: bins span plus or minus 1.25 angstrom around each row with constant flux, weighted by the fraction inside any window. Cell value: 4.47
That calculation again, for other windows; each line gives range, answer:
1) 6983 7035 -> 4.74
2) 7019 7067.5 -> 4.66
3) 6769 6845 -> 4.85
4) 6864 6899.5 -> 4.85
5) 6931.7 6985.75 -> 4.79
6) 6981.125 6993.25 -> 4.73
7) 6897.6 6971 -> 4.82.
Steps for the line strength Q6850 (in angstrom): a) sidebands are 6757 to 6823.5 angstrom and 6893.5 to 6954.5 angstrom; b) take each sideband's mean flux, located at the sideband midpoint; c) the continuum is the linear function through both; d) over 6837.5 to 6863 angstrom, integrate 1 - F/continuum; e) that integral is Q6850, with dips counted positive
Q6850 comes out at 0.8 angstrom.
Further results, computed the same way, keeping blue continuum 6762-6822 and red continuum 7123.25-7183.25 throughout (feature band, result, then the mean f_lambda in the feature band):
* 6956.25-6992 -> -0.7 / 4.75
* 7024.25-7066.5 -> -0.9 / 4.66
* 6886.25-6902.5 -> -0.3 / 4.85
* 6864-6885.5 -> -0.2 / 4.84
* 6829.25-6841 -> 0.3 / 4.73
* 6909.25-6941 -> -0.6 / 4.82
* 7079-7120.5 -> 0.2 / 4.47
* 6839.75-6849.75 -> 0.2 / 4.73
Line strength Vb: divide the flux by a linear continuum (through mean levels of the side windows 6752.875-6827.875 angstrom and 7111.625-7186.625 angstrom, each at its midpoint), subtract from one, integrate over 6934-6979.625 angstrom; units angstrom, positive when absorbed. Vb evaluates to -0.9 angstrom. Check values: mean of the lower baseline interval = 4.93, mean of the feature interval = 4.79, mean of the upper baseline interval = 4.44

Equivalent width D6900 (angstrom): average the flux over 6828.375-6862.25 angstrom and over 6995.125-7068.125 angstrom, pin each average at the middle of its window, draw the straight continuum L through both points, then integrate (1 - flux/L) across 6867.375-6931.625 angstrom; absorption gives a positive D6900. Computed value -1.7 angstrom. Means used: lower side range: 4.73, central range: 4.85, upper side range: 4.69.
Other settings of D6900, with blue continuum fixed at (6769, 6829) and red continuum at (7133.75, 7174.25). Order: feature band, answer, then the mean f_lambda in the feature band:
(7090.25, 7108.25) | 0.13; 4.47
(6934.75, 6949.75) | -0.47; 4.85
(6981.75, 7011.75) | -0.82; 4.76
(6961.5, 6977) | -0.37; 4.78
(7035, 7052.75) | -0.25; 4.64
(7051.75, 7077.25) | -0.28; 4.6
